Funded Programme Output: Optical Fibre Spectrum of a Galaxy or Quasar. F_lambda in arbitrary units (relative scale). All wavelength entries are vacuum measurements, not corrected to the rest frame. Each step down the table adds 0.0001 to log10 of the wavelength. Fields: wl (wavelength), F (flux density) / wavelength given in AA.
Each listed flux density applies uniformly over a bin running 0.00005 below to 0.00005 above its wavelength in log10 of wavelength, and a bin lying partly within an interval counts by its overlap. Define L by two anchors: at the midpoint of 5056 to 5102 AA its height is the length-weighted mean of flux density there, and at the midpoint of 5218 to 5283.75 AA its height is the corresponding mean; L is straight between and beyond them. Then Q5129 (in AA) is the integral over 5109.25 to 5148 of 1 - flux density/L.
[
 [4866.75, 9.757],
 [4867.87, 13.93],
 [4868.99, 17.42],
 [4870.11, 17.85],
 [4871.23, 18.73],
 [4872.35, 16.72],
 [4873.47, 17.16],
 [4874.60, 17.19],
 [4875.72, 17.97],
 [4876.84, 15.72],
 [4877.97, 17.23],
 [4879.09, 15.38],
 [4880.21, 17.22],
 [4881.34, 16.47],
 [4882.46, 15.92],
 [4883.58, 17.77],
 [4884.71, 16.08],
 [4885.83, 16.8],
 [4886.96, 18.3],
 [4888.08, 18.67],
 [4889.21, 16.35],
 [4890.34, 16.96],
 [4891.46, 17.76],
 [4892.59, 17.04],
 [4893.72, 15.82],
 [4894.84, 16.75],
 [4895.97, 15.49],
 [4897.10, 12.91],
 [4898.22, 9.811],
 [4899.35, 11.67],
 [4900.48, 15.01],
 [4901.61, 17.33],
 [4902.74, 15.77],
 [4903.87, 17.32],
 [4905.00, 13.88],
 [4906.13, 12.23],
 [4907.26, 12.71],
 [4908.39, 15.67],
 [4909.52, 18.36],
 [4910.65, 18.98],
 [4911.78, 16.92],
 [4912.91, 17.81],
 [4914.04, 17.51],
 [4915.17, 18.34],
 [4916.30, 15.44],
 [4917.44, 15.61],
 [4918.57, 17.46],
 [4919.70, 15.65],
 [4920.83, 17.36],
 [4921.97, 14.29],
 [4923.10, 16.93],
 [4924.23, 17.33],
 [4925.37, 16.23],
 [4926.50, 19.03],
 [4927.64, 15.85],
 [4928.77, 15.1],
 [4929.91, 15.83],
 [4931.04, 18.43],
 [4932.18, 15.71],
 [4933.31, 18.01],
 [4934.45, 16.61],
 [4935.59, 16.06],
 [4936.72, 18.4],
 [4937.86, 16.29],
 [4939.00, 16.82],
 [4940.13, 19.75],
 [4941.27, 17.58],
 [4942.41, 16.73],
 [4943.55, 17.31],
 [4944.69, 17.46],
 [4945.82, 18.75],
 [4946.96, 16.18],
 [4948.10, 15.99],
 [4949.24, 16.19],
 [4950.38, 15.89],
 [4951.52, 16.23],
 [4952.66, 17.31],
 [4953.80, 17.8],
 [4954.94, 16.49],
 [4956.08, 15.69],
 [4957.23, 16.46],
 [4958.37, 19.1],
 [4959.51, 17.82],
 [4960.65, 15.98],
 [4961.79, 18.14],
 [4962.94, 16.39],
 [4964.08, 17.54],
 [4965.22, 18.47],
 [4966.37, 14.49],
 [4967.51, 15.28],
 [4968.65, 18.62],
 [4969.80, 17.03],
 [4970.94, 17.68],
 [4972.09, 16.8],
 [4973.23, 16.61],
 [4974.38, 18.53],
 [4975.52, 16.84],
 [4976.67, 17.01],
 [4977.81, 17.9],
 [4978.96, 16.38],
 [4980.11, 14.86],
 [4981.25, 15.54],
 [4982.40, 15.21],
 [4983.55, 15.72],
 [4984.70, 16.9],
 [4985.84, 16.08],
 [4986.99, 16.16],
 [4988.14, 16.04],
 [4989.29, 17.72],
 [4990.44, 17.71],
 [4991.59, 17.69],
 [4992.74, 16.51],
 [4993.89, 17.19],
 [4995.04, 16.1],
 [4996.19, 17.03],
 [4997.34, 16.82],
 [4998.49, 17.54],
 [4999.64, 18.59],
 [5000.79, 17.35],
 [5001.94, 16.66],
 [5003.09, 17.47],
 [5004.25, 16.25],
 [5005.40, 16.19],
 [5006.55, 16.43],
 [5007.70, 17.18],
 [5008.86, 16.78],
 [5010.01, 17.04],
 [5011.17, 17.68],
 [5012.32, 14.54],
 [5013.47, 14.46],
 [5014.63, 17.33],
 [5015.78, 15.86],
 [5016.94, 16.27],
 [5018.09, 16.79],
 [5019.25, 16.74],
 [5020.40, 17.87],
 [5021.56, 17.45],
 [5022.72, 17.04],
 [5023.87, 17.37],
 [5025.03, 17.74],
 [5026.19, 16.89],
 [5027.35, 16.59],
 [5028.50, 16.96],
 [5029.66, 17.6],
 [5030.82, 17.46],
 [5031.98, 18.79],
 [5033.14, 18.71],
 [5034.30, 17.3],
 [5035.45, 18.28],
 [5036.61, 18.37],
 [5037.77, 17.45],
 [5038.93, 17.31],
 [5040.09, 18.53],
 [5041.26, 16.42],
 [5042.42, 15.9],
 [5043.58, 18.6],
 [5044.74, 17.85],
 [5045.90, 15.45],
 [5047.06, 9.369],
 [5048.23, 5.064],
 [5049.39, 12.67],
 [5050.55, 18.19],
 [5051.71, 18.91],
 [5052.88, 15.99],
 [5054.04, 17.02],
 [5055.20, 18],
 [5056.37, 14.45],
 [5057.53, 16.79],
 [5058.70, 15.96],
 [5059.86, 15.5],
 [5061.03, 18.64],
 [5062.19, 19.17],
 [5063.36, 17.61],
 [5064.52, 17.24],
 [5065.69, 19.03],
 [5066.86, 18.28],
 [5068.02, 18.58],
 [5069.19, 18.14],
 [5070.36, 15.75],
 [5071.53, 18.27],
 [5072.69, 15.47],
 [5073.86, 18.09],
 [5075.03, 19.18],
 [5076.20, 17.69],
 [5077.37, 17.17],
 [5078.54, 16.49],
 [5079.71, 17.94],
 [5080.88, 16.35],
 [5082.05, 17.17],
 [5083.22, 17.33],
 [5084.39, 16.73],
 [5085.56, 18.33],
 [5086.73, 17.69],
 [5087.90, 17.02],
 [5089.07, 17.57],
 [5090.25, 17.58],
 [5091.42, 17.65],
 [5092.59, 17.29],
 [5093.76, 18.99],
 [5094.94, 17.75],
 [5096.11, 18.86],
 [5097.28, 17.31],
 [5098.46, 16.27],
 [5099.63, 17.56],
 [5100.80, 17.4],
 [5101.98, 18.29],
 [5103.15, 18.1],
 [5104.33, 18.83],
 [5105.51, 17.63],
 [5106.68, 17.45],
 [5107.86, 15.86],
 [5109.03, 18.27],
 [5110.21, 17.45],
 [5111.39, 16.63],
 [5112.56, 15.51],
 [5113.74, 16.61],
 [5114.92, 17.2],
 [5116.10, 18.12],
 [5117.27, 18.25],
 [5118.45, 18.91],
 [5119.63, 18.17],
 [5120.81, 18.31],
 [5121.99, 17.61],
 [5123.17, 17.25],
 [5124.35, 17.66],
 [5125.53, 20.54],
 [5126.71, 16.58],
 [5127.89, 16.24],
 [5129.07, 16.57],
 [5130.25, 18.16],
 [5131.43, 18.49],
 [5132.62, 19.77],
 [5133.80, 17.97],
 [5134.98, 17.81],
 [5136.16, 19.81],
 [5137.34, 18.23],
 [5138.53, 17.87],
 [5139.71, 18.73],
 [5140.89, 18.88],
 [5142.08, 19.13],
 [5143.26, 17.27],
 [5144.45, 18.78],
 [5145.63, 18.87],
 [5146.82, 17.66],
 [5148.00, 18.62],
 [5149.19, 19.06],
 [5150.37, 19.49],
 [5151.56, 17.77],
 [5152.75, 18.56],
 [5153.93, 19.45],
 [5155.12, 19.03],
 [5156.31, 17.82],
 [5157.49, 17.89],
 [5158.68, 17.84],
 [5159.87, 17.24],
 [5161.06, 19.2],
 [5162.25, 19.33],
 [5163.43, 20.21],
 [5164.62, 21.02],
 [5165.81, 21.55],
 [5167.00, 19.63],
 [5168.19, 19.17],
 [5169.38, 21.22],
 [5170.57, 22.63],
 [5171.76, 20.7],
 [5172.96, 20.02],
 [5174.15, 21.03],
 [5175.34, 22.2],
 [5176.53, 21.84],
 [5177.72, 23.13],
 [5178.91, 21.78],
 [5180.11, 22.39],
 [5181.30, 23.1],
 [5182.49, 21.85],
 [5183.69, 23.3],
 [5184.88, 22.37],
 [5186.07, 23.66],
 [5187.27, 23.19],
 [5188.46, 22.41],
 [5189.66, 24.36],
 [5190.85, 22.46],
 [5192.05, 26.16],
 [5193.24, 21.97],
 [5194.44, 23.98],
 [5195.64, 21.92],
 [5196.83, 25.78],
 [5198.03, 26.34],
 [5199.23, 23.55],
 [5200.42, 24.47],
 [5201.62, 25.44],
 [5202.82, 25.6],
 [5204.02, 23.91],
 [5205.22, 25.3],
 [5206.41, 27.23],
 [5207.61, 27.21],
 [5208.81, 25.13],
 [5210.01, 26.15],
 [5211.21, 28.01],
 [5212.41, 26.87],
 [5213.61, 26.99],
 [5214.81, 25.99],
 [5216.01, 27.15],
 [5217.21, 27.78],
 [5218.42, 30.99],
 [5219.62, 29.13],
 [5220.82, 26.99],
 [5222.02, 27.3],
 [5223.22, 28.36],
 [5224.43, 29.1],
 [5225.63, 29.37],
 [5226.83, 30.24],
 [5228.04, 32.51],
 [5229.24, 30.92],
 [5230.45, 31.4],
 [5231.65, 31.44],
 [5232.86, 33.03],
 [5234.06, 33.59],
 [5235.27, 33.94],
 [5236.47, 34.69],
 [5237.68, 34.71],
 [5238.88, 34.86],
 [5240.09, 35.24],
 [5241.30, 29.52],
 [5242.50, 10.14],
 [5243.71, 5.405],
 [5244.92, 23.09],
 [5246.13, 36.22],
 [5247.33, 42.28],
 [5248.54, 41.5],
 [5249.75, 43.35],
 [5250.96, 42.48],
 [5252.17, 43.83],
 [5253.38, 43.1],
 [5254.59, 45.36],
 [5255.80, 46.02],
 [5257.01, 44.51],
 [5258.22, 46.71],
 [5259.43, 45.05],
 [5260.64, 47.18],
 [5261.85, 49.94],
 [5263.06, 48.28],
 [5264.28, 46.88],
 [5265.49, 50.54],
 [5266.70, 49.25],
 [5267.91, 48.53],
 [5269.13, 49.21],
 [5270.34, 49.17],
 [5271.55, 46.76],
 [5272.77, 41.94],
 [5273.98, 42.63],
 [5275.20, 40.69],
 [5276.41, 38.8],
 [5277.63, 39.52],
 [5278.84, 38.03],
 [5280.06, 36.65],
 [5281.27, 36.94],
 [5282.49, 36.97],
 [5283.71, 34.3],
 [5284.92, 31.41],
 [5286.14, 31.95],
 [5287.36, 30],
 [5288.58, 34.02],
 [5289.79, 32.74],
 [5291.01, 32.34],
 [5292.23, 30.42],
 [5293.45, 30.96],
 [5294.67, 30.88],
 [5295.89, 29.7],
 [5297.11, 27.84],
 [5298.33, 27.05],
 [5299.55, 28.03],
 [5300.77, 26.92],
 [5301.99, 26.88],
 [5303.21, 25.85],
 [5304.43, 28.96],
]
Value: 8.7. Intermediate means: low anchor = 17.5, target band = 18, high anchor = 37.5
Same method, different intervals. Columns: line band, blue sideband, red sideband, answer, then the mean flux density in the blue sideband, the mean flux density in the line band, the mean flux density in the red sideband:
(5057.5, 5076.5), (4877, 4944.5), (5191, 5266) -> 5.1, 16.4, 17.6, 32.1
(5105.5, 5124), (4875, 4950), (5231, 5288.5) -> 7.5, 16.5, 17.5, 38.8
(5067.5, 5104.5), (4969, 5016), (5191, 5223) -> 5.7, 16.7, 17.6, 26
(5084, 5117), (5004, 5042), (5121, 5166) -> 0.9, 17.1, 17.5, 18.5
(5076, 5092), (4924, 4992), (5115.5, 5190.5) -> 1.1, 16.9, 17.3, 19.6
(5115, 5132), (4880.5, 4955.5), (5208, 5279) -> 6.4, 16.5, 17.9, 36.1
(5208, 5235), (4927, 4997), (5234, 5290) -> 5.2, 16.9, 29.1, 39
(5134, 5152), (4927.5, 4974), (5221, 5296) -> 6.7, 17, 18.5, 36.9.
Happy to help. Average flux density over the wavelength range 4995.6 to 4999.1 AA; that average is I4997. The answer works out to 17.2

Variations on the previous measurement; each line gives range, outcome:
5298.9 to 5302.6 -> 27.3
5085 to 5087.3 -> 18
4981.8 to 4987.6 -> 16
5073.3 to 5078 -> 18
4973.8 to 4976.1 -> 17.7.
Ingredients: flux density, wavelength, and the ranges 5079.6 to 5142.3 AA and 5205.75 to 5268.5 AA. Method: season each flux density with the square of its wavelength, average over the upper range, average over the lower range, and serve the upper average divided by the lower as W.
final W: 2.0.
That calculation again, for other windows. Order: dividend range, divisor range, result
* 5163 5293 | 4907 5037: 2.05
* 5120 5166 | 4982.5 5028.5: 1.16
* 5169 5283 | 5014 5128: 1.97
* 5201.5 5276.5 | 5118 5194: 1.82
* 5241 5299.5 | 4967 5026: 2.52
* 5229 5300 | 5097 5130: 2.25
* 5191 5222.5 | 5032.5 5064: 1.68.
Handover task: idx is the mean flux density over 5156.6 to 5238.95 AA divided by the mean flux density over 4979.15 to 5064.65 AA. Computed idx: 1.5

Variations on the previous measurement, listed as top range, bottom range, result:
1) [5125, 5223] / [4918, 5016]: 1.30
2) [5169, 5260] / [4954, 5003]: 1.70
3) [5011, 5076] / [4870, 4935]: 1.03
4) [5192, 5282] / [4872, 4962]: 2.06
